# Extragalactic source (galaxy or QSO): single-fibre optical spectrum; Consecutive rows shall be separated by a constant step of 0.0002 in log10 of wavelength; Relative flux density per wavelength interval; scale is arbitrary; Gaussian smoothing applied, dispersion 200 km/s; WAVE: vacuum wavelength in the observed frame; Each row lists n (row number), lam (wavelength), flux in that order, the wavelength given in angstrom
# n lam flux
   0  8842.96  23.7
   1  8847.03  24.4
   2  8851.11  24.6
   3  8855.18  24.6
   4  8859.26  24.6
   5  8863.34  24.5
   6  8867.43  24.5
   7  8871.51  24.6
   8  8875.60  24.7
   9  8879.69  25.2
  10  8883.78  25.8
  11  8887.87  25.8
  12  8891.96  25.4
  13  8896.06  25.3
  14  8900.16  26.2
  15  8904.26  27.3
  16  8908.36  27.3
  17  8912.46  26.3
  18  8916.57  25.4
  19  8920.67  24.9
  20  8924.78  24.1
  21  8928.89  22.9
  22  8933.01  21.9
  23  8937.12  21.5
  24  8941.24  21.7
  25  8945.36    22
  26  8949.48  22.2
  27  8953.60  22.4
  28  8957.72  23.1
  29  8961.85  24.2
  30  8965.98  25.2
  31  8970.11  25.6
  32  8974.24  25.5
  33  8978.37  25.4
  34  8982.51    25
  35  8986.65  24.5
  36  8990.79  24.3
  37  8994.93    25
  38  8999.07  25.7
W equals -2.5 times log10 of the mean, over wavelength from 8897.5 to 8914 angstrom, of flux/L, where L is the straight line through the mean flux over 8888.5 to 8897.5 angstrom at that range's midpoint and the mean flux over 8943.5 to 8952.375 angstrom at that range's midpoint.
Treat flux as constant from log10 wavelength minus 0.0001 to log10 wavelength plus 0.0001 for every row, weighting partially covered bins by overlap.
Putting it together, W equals -0.09 mag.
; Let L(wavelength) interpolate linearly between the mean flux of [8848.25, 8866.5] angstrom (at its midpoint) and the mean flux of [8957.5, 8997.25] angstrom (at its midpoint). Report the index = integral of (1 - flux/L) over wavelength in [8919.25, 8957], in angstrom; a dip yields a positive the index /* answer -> 3.3 angstrom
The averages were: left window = 24.6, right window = 24.9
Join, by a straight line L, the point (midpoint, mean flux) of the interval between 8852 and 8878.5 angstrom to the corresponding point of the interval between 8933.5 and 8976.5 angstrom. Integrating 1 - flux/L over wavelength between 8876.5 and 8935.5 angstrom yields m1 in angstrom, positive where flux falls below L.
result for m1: -3.0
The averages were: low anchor 24.6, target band 25.2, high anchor 23.3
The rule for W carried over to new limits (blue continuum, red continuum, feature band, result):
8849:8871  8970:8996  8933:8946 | 0.15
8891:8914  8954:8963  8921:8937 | 0.09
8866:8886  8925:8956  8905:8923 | -0.12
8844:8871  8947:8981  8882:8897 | -0.05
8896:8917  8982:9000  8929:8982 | 0.09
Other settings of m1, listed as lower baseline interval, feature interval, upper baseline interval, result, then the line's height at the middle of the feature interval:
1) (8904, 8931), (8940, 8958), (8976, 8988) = 2.1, 25.2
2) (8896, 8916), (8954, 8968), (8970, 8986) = 0.9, 25.6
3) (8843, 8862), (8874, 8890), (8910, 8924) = -0.3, 24.9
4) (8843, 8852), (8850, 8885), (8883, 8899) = 0.2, 24.9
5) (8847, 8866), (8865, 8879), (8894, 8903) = 0.2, 25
